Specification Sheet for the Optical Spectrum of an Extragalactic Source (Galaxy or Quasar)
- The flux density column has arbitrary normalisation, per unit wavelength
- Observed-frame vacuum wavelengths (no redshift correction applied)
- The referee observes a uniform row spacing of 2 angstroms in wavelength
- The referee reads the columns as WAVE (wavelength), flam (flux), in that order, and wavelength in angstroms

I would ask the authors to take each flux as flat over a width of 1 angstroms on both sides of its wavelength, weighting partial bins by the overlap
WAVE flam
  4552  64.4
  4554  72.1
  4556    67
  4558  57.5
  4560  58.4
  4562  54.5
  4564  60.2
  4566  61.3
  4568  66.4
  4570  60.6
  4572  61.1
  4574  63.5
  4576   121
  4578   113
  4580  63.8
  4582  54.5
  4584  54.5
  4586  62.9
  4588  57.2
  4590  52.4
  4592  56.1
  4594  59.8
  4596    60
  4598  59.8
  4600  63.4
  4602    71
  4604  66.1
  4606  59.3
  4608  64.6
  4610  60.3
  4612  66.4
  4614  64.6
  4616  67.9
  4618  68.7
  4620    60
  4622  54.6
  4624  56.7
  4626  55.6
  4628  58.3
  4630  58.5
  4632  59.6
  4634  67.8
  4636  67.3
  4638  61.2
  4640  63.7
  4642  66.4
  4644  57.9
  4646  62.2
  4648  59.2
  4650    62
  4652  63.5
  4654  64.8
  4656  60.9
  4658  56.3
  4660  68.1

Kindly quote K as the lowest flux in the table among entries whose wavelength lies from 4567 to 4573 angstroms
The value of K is 60.6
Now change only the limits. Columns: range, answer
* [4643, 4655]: 57.9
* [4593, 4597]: 59.8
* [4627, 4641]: 58.3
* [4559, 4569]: 54.5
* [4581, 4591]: 52.4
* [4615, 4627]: 54.6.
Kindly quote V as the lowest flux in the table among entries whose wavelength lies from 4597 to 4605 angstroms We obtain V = 59.8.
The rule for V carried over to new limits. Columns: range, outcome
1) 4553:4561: 57.5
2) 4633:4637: 67.3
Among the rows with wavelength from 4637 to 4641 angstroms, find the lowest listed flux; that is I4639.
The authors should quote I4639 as 61.2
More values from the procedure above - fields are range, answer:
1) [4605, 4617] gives 59.3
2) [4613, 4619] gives 64.6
